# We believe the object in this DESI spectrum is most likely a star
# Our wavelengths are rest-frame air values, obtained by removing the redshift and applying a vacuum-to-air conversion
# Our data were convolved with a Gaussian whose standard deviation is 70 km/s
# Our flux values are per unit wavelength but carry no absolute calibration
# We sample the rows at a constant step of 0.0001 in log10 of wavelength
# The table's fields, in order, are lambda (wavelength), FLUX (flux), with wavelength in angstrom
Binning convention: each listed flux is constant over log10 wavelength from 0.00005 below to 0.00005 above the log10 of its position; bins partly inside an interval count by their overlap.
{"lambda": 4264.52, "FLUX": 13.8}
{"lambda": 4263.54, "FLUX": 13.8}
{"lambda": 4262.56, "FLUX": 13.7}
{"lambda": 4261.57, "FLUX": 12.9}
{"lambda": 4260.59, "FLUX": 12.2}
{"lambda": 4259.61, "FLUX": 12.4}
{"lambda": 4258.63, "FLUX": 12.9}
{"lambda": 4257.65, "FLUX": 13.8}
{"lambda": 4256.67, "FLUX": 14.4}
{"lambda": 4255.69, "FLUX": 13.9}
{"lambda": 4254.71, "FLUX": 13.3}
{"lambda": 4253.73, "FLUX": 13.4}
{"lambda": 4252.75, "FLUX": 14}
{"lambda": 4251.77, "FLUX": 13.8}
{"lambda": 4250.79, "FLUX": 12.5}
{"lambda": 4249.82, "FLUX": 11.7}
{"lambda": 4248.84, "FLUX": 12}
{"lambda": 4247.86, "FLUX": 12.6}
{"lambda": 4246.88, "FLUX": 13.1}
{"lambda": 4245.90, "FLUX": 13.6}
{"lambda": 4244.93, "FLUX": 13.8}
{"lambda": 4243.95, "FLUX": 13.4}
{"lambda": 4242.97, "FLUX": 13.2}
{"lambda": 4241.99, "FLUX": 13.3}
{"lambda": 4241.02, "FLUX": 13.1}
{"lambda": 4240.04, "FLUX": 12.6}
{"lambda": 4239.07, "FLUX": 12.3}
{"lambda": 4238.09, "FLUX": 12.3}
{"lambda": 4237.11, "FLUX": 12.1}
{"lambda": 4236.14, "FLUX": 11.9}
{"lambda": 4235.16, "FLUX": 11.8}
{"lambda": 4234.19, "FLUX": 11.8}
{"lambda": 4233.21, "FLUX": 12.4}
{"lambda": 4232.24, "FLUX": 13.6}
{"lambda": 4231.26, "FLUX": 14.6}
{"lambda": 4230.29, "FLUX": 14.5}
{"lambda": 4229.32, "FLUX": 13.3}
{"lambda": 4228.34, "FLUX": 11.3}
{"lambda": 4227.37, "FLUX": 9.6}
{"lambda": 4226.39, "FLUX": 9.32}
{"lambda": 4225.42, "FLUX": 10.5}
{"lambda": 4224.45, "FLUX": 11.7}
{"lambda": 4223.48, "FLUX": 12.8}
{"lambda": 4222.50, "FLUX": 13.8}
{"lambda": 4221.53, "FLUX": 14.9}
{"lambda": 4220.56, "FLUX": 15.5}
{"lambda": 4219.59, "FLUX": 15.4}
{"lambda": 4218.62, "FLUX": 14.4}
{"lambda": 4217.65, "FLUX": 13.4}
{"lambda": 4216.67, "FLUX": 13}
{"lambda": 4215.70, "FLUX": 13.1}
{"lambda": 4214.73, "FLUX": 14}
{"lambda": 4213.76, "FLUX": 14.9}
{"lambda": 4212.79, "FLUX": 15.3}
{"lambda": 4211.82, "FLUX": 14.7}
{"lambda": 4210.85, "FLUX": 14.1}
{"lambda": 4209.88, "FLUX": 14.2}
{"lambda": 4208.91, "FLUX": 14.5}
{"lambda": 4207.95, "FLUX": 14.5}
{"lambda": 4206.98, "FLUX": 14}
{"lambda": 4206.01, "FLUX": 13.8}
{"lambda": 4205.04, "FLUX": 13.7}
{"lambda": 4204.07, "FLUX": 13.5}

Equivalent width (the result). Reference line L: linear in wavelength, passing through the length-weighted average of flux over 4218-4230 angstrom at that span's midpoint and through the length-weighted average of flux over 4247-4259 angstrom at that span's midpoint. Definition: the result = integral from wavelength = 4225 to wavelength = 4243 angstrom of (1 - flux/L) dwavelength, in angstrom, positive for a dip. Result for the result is 0.9 angstrom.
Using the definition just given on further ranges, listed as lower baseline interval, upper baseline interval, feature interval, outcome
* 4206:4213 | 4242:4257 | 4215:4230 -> 1.27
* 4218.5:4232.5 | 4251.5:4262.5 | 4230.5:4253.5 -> 0.52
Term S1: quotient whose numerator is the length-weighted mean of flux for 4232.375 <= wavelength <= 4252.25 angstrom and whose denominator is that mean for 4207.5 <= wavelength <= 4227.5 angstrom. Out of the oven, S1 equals 0.93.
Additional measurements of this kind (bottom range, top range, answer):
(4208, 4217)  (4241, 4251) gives 0.91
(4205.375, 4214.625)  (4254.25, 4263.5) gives 0.92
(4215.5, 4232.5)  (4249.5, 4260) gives 1.02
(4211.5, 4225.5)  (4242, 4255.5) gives 0.94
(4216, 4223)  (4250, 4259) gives 0.95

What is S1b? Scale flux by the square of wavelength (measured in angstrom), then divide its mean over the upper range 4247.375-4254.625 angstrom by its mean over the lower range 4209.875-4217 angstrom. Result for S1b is 0.92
